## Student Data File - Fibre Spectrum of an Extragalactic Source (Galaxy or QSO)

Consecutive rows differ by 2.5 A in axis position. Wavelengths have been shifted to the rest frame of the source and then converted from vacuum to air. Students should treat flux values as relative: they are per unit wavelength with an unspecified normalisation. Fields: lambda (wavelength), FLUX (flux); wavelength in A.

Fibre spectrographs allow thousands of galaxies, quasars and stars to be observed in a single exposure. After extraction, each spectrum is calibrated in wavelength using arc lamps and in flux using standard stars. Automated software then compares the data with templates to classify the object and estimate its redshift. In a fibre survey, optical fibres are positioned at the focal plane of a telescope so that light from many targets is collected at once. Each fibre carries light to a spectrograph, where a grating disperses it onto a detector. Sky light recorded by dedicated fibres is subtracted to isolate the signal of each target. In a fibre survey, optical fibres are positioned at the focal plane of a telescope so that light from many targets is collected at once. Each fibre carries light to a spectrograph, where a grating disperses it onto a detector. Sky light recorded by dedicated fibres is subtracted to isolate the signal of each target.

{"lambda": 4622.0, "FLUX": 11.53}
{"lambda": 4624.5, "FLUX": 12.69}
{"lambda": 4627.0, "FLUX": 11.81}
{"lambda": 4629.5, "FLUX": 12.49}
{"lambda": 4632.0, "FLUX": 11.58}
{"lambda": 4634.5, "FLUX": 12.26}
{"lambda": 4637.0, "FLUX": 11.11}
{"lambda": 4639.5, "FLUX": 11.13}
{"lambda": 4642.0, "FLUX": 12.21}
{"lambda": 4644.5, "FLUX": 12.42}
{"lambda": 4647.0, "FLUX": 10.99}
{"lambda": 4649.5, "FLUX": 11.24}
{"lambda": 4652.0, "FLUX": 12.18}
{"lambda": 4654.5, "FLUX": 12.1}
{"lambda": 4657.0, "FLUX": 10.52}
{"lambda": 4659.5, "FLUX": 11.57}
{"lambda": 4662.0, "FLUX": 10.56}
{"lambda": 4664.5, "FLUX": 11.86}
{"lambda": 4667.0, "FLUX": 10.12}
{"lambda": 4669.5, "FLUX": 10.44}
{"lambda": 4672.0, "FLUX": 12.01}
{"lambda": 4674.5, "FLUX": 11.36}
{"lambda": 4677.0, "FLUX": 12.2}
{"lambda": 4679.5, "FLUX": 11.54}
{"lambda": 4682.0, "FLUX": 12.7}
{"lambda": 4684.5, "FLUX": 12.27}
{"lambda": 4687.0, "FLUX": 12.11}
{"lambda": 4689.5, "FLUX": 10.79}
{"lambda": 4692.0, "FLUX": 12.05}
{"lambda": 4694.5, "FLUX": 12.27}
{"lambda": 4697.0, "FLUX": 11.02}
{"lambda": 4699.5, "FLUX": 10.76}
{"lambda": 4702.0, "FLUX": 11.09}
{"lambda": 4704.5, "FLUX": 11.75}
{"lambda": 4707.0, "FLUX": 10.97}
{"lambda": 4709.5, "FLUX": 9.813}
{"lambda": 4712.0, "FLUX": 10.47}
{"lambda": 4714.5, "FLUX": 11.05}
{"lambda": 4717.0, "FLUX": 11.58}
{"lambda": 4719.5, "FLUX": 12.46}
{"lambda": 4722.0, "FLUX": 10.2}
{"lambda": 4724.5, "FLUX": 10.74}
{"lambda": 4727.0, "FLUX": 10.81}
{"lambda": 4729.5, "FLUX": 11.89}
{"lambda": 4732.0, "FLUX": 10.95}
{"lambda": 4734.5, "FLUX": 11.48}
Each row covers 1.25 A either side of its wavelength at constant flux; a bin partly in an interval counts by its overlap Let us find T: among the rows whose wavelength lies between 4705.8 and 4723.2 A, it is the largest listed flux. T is 12.46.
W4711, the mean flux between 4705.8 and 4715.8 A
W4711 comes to 10.6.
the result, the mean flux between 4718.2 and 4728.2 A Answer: 11.1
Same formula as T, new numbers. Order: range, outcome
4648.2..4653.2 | 12.18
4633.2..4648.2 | 12.42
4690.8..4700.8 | 12.27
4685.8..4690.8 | 12.11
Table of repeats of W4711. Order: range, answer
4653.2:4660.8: 11.4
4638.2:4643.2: 11.7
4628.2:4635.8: 12.1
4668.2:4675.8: 11.3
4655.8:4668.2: 10.9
